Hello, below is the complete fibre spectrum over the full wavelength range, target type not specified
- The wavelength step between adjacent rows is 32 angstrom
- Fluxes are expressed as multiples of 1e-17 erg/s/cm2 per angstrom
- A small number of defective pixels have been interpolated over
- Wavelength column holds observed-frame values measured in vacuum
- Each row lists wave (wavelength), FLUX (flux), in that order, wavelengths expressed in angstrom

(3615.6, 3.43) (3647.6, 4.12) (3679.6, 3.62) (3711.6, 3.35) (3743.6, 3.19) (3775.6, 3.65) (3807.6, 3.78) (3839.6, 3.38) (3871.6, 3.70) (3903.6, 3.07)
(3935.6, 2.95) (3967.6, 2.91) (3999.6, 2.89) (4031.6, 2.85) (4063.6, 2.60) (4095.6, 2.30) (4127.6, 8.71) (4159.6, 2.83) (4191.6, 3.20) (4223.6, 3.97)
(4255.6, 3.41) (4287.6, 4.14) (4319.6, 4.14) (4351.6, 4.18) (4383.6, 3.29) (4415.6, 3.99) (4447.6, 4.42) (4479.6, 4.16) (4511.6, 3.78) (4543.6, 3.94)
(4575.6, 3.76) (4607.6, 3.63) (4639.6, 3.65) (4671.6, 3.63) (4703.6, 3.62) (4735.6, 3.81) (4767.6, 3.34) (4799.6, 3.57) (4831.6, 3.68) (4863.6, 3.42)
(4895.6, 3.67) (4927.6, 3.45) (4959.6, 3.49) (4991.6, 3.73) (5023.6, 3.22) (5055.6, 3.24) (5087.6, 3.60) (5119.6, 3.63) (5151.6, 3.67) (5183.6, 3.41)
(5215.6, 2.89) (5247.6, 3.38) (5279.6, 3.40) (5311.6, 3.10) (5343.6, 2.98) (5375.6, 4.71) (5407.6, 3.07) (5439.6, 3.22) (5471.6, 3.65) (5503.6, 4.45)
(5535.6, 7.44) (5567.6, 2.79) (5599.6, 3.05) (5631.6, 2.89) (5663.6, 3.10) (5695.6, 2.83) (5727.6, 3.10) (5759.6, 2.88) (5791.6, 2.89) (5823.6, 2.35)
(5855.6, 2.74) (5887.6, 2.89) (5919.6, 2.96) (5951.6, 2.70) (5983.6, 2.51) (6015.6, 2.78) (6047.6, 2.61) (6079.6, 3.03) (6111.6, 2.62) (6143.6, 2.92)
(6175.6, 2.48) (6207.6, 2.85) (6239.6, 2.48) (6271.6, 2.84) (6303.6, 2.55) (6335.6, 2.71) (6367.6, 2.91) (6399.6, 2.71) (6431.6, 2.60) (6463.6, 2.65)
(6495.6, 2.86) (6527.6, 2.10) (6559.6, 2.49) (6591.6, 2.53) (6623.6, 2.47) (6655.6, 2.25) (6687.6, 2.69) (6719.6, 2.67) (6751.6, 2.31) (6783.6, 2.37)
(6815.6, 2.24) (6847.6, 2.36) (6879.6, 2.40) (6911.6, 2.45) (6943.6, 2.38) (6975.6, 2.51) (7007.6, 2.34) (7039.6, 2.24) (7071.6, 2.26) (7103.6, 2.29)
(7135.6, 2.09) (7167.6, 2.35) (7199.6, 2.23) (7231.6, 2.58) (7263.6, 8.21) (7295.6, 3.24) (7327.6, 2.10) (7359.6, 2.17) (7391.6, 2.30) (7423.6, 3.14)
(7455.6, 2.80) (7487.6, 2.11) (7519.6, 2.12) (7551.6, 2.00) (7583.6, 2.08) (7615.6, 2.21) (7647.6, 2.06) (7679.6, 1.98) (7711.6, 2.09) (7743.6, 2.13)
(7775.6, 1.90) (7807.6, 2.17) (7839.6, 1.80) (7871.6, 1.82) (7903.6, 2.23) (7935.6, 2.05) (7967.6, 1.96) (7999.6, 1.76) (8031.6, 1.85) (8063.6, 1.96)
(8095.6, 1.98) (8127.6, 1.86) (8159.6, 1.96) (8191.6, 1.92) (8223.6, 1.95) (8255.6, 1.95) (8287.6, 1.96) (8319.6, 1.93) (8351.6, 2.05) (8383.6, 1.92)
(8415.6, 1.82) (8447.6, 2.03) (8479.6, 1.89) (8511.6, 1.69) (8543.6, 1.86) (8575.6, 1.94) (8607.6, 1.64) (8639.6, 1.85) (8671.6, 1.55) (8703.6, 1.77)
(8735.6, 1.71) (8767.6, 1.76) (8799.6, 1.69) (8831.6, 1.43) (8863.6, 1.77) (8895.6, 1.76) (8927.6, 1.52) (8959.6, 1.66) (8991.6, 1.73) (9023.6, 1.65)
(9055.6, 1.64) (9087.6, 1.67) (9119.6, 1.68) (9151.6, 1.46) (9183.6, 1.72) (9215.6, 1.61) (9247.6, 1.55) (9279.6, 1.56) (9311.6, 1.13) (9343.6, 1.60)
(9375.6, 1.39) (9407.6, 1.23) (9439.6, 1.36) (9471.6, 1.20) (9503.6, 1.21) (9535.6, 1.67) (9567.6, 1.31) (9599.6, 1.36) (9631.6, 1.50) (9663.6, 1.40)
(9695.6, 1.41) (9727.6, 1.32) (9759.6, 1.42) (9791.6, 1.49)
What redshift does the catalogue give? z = 0.106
